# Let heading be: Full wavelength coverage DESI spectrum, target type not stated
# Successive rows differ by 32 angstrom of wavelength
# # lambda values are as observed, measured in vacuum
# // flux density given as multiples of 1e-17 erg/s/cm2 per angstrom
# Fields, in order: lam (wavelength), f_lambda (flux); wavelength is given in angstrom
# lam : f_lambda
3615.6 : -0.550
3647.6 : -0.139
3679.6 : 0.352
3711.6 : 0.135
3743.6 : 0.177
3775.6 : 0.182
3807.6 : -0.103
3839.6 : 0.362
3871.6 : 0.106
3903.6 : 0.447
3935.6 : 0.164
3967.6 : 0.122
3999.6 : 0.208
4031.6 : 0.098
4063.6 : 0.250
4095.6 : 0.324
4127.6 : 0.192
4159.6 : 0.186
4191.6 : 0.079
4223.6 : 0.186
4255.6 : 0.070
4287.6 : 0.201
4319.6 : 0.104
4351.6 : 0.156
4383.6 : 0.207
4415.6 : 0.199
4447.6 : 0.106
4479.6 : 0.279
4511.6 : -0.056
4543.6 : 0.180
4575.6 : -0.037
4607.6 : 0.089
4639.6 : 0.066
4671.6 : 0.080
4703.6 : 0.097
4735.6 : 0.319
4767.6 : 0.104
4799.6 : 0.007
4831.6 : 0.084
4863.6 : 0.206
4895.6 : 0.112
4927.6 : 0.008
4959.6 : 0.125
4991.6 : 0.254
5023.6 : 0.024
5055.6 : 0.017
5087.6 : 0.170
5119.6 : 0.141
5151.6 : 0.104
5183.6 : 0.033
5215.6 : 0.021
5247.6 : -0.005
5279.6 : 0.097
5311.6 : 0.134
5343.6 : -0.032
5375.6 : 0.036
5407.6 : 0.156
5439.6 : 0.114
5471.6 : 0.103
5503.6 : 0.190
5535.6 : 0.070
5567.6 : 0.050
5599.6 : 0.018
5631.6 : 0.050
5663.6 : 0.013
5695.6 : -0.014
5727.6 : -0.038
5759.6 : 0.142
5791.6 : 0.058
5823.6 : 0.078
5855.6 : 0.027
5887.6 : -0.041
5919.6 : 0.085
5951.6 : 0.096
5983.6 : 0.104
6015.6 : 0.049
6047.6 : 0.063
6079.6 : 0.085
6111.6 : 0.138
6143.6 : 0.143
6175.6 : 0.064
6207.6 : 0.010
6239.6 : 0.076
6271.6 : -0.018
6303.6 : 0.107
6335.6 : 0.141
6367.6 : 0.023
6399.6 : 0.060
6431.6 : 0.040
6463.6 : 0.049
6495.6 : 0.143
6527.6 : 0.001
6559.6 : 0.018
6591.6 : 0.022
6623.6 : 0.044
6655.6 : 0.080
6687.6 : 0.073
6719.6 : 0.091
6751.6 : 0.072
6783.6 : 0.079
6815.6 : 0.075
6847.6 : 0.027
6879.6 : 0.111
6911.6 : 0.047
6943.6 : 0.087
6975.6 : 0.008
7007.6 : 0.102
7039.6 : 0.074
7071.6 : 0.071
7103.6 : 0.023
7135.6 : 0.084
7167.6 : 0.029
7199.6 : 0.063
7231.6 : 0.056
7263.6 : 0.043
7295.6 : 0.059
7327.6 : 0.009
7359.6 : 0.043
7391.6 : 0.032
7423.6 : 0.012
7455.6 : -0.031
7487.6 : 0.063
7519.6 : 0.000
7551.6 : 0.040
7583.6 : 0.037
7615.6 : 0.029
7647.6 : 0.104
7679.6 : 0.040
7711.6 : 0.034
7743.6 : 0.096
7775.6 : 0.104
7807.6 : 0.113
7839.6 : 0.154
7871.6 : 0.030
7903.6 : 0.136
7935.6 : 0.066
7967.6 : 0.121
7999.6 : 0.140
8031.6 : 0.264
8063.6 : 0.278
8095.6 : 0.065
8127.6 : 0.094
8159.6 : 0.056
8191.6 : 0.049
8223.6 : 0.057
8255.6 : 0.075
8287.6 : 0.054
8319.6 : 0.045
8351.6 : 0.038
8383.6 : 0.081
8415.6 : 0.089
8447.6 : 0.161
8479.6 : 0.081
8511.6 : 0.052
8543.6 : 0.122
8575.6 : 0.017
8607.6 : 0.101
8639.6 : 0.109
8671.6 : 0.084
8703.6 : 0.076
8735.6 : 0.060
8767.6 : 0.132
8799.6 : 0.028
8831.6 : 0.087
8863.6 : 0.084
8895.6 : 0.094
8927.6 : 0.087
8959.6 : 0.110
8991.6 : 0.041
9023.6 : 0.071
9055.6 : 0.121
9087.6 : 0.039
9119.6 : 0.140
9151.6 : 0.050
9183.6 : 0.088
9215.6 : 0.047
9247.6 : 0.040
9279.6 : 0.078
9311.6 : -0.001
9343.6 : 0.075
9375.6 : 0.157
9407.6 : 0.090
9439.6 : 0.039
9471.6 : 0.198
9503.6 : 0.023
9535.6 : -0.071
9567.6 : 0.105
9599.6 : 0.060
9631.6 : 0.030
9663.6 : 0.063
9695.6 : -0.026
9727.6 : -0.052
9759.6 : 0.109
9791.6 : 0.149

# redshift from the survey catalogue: 1.15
